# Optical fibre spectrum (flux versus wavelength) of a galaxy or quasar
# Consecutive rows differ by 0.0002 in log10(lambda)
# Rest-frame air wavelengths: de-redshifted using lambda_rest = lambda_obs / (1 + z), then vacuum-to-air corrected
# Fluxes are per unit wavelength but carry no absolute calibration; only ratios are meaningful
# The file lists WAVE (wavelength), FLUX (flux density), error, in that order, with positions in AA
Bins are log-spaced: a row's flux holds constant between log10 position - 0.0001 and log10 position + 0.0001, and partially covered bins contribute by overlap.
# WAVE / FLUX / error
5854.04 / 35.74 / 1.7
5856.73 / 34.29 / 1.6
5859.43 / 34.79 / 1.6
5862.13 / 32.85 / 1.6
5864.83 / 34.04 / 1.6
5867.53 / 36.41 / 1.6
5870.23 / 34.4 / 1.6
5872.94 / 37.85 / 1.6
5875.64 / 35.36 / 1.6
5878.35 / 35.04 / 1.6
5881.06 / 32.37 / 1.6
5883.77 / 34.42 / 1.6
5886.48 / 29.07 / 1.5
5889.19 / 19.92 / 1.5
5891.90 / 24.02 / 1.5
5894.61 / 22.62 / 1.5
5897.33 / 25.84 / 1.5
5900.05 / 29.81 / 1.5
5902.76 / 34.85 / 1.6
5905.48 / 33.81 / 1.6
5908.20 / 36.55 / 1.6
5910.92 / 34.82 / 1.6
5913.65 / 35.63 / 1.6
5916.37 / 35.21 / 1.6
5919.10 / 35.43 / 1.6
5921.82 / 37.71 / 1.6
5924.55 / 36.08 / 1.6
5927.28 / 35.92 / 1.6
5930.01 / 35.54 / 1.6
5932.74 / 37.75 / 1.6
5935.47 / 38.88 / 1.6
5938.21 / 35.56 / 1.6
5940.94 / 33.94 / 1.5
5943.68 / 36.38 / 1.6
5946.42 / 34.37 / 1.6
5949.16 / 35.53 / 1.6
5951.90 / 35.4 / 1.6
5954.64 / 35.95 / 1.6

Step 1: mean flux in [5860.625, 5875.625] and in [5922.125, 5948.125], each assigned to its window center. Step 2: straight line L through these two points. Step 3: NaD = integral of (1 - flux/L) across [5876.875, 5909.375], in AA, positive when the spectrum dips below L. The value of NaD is 5.2 AA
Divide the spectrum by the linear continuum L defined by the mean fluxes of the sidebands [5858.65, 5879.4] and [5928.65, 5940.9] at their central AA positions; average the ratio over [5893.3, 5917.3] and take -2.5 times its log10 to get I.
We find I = 0.124 mag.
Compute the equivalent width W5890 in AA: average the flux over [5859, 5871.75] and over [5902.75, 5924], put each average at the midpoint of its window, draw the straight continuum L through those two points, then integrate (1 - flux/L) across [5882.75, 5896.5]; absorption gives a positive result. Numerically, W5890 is 3.63 AA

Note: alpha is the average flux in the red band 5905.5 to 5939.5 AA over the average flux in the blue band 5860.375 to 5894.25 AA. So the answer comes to 1.13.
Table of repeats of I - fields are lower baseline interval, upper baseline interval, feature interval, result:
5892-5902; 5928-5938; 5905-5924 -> -0.135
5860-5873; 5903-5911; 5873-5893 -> 0.143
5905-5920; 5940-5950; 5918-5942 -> -0.036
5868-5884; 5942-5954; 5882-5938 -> 0.078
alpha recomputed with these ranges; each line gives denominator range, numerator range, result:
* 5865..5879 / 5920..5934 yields 1.02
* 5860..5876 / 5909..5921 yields 1.01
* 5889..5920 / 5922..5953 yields 1.16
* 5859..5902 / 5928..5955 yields 1.15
